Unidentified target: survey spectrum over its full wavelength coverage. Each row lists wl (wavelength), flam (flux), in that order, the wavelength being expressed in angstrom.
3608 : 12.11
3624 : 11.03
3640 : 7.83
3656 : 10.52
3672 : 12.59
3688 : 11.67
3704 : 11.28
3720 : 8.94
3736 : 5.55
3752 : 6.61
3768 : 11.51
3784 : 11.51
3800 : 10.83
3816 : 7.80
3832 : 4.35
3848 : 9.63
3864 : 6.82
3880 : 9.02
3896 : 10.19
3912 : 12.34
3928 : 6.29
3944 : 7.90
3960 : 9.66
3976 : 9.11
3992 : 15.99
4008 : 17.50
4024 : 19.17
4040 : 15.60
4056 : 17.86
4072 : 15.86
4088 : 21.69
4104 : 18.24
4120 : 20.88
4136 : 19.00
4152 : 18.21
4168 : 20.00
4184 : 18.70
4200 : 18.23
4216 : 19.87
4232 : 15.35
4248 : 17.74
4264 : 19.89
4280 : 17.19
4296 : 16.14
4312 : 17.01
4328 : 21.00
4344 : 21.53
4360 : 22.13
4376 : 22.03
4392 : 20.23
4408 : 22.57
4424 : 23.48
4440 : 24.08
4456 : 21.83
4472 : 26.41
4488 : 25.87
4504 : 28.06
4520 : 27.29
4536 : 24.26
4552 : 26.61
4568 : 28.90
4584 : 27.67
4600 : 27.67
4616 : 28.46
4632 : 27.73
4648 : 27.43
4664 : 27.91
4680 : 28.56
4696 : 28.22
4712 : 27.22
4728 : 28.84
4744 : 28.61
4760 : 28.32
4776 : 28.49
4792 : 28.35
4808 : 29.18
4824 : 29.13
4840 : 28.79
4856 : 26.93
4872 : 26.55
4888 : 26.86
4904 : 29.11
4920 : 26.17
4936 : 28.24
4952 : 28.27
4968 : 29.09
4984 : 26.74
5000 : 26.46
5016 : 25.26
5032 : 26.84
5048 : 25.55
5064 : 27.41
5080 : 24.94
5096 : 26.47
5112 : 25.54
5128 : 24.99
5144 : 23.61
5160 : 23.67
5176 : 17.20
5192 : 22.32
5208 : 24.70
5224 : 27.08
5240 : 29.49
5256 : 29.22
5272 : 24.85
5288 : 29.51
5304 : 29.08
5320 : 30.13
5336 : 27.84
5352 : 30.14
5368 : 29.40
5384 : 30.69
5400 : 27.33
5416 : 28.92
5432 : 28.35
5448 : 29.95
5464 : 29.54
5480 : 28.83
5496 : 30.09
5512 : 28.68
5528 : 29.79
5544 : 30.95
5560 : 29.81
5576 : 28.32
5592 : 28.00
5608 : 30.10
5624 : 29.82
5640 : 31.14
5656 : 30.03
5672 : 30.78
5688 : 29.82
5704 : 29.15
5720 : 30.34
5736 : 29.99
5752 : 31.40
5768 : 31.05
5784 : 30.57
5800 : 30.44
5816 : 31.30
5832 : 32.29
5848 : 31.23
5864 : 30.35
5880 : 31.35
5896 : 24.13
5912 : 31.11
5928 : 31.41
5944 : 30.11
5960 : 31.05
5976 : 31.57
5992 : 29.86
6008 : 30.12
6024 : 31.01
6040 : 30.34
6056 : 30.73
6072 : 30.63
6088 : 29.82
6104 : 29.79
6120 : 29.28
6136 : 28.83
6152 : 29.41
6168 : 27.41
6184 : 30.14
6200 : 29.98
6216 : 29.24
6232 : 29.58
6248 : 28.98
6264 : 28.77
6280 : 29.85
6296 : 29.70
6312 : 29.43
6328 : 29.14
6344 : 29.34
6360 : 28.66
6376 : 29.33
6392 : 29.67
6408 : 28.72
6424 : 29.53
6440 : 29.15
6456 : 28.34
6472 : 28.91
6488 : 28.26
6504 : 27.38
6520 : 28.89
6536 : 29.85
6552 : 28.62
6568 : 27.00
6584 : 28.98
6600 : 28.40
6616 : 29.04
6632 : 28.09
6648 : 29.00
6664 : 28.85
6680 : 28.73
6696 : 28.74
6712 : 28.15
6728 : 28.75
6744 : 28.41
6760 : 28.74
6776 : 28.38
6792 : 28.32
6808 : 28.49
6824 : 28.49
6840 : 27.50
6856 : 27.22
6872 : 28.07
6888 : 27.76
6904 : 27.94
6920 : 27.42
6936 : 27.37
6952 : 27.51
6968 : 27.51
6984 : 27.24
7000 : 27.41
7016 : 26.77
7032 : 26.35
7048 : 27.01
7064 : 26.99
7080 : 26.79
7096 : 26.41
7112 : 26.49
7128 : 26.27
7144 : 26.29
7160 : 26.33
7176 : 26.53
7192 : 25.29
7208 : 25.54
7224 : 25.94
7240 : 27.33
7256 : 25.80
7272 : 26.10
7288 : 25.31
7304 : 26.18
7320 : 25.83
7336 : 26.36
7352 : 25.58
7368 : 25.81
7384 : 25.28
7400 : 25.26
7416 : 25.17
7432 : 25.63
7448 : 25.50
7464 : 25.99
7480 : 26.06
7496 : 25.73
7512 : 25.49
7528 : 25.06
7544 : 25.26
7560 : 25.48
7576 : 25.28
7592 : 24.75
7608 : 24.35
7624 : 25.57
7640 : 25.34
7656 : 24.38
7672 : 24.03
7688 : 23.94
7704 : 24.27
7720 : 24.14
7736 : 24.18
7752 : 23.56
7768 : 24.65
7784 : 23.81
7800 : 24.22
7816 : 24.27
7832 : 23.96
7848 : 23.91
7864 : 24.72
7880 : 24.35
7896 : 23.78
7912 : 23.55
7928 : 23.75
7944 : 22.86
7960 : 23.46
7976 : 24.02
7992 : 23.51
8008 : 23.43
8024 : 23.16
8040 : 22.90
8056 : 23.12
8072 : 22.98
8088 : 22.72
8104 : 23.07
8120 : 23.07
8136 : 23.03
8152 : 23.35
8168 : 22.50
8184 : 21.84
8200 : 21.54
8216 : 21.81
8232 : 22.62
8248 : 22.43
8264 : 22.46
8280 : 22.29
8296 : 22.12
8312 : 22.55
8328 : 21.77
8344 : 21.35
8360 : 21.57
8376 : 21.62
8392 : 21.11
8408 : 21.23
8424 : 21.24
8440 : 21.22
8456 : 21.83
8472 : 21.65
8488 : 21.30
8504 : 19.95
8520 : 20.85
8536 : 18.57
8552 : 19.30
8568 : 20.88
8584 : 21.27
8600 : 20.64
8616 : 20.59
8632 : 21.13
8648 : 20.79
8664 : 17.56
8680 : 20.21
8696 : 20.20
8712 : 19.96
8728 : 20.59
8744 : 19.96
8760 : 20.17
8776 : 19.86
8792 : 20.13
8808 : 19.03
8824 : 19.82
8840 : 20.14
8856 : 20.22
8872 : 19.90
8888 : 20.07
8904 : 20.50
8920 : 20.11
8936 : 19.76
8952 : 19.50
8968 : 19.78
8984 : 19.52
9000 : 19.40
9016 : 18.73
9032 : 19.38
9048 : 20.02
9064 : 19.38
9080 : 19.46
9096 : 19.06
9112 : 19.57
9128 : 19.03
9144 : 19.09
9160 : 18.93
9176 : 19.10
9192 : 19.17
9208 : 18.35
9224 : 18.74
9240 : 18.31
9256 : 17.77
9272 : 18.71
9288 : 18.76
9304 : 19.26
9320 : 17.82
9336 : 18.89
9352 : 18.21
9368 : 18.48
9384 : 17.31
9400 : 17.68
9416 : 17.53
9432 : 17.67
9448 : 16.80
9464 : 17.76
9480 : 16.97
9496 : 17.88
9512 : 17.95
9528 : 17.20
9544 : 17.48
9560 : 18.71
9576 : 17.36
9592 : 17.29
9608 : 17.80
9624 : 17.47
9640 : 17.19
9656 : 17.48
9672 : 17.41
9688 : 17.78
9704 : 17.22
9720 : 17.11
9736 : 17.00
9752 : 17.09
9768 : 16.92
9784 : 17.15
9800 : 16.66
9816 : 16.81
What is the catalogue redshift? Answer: 0.00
